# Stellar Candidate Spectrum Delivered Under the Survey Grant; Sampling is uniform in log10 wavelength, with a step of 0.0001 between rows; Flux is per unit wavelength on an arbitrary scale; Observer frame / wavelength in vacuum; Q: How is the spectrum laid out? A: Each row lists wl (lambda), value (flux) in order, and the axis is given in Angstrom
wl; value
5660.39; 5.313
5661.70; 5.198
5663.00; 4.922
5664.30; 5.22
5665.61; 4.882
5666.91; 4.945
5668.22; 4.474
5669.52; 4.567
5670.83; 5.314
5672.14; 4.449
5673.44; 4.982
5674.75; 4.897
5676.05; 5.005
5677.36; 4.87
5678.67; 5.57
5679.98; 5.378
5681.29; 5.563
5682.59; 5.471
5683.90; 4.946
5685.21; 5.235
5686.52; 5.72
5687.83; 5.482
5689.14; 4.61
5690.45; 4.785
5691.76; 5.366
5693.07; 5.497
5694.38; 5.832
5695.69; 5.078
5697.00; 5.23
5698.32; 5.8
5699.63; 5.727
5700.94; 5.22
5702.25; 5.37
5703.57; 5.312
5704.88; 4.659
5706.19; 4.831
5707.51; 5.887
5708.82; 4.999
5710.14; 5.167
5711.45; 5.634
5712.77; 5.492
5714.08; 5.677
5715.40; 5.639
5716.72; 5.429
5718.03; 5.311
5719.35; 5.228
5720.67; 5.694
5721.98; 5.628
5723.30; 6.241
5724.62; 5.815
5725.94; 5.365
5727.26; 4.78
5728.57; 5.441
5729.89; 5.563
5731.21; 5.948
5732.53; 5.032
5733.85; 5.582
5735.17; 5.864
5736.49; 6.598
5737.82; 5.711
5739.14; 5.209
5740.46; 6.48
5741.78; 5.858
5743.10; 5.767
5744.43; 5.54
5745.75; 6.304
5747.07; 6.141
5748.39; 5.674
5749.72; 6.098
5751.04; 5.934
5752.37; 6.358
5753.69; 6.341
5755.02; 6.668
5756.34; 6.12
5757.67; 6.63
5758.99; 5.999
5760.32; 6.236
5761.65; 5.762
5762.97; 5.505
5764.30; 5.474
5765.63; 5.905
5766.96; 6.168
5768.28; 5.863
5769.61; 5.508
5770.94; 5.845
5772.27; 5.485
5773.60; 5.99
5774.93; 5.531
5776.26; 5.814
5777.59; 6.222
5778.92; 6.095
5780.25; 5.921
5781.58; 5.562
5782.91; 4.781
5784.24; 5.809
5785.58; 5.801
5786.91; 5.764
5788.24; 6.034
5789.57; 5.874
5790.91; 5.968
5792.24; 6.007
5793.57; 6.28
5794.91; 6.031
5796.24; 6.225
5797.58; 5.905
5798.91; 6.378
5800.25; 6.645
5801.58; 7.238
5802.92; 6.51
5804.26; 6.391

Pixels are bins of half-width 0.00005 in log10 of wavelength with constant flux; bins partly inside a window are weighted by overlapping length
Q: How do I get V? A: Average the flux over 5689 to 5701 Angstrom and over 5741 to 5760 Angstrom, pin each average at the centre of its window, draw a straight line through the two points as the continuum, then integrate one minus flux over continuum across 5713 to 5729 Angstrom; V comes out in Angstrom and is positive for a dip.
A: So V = 0.51 Angstrom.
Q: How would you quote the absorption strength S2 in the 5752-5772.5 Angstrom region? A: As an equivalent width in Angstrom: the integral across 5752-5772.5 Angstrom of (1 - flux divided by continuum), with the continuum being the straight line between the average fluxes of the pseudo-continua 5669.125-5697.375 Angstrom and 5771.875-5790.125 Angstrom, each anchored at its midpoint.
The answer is -1.25 Angstrom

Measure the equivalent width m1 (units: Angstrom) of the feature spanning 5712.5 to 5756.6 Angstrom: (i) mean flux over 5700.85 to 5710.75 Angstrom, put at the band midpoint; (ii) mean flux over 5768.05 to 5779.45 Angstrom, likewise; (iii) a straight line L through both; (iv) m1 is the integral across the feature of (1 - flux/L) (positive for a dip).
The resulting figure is -2.7 Angstrom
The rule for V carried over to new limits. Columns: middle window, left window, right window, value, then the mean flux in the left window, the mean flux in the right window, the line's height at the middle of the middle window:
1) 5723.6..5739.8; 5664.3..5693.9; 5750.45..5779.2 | 0.1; 5.1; 5.97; 5.63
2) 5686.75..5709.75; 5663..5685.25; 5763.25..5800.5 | -0.3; 5.04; 5.88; 5.22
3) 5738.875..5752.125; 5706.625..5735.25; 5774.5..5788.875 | -0.8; 5.51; 5.76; 5.61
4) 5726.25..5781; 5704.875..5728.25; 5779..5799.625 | -2.0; 5.44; 5.9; 5.67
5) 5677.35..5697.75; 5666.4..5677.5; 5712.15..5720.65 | -1.0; 4.83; 5.48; 5.06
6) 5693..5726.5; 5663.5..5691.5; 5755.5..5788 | -0.8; 5.07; 5.83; 5.33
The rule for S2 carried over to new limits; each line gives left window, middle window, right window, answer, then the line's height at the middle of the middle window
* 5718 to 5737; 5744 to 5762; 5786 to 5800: -1.1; 5.78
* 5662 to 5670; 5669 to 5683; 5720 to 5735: -0.3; 4.98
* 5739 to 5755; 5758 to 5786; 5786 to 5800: 1.2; 6.05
